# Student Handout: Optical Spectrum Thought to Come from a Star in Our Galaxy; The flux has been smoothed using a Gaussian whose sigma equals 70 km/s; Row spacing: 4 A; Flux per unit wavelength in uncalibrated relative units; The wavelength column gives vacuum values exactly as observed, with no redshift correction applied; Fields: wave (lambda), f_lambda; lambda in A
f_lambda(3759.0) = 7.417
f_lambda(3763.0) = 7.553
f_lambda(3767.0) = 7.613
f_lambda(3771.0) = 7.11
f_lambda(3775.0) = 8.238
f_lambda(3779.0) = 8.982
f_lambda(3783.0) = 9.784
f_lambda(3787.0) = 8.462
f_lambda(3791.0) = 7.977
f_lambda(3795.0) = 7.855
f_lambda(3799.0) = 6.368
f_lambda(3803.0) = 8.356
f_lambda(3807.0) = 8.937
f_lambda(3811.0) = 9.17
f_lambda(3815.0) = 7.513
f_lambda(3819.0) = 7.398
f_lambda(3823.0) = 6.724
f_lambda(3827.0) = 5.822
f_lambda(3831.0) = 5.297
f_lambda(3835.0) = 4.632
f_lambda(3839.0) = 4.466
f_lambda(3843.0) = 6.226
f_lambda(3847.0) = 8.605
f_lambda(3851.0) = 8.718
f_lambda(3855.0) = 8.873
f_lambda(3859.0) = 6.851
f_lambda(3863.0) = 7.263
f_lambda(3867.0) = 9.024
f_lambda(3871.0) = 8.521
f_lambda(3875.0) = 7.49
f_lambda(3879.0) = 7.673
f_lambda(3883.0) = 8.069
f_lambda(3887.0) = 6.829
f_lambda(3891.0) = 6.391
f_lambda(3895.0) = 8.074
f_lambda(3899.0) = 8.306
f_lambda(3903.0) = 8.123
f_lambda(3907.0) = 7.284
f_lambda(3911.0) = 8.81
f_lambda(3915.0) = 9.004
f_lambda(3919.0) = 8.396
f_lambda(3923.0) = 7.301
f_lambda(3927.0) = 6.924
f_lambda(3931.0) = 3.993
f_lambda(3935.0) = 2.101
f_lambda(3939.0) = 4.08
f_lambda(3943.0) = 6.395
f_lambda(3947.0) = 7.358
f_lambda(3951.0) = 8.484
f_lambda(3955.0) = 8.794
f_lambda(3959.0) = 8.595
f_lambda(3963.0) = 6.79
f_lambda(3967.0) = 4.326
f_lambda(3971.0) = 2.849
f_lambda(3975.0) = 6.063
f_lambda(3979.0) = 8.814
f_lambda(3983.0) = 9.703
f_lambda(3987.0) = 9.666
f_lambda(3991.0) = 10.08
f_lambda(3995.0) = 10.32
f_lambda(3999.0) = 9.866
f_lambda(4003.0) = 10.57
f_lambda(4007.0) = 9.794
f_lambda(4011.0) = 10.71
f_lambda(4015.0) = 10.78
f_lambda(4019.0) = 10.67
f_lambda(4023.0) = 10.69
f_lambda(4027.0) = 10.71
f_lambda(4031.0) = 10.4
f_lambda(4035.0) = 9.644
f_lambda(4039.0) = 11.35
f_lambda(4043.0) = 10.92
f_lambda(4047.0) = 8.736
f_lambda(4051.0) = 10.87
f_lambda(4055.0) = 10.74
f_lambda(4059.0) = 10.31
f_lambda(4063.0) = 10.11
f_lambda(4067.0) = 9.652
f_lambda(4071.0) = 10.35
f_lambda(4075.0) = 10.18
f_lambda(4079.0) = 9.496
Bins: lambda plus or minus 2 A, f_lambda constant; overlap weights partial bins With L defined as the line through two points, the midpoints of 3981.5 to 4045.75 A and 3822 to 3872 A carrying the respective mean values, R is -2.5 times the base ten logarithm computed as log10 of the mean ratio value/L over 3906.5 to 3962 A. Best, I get 0.247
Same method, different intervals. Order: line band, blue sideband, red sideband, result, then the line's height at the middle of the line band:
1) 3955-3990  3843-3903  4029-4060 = 0.27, 9.32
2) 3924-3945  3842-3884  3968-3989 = 0.49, 7.54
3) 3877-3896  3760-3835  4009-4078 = 0.17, 8.64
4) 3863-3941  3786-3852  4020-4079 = 0.15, 8.3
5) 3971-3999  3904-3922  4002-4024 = 0.14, 9.9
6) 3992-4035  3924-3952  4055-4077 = -0.25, 8.29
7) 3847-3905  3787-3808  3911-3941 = -0.16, 6.84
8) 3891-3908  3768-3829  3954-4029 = 0.09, 8.45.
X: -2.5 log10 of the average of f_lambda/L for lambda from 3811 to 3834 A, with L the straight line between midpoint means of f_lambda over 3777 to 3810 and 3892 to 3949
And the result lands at 0.20 mag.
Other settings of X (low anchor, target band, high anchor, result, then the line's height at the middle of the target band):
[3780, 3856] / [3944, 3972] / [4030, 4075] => 0.31 mag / 9.13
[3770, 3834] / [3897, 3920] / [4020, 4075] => 0.07 mag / 8.85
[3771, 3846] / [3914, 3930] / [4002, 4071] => 0.17 mag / 8.86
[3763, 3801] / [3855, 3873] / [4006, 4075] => 0.10 mag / 8.77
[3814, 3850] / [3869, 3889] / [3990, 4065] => -0.06 mag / 7.31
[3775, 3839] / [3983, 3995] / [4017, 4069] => -0.02 mag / 9.71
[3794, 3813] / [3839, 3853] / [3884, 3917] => 0.09 mag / 8.02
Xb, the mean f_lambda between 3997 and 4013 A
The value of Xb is 10.2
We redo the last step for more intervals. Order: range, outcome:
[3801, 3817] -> 8.49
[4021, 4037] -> 10.4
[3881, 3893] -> 7.1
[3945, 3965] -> 8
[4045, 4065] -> 10.2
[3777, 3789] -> 9.08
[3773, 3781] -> 8.61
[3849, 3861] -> 8.15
